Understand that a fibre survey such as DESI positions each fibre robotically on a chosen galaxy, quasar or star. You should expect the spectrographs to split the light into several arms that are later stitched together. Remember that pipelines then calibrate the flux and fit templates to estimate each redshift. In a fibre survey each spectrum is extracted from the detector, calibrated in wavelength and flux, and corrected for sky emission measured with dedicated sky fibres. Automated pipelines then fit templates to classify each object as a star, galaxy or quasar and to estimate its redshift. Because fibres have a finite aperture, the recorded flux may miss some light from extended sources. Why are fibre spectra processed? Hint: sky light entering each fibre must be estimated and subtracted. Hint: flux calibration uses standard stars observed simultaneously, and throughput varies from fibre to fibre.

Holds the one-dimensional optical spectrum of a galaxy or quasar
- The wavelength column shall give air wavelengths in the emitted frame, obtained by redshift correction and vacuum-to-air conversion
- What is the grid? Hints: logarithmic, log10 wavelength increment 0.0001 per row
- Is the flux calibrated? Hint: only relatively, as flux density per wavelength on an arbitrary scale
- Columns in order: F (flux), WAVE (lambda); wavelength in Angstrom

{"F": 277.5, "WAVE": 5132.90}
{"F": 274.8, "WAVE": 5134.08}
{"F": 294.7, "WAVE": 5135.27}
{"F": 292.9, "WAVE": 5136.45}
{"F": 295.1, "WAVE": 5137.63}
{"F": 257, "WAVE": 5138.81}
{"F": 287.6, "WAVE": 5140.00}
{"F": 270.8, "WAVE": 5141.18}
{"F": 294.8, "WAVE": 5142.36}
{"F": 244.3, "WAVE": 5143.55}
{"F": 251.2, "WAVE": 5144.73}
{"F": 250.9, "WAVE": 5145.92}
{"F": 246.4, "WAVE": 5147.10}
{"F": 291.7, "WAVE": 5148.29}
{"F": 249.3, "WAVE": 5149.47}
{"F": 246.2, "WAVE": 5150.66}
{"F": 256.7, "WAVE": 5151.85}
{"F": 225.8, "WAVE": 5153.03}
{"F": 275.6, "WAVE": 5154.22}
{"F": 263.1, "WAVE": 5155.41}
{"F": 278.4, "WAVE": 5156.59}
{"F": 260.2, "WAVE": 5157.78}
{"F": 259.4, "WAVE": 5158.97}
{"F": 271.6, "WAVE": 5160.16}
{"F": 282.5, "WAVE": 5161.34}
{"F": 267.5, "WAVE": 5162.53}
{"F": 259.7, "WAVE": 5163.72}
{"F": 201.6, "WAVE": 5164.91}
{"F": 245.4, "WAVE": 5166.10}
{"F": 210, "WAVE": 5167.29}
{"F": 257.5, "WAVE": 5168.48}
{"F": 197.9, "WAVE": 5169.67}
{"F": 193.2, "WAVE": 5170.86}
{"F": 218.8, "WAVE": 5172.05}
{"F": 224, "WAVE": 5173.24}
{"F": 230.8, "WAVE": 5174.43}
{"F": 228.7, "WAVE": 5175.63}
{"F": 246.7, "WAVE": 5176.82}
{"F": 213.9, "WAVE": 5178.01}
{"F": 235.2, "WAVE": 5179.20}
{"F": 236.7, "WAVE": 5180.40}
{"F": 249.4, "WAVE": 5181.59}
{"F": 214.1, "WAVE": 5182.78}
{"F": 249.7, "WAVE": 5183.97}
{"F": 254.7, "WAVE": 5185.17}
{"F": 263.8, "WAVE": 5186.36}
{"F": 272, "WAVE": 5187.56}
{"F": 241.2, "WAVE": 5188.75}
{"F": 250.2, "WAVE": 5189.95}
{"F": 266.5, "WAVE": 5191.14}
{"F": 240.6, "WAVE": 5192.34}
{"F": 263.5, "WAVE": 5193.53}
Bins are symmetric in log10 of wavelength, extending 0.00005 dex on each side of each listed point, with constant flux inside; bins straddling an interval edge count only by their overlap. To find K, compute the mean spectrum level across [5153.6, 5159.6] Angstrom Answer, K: 267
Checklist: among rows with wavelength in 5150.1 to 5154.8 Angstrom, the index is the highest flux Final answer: 275.6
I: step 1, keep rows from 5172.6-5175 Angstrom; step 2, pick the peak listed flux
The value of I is 230.8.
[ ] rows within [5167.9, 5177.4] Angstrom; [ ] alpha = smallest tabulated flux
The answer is 193.2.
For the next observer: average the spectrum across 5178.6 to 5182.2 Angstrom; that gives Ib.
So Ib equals 240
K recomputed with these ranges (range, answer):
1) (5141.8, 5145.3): 263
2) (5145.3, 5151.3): 257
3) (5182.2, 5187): 246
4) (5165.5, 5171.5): 221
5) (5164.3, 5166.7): 224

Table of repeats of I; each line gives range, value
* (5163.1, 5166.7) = 259.7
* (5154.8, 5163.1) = 282.5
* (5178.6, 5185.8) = 254.7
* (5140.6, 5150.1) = 294.8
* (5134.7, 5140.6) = 295.1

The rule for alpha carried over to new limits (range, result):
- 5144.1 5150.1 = 246.4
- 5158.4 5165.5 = 201.6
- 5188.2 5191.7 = 241.2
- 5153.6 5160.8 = 259.4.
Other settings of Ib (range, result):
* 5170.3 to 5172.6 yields 206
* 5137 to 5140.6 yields 280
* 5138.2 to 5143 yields 277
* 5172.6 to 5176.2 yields 227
